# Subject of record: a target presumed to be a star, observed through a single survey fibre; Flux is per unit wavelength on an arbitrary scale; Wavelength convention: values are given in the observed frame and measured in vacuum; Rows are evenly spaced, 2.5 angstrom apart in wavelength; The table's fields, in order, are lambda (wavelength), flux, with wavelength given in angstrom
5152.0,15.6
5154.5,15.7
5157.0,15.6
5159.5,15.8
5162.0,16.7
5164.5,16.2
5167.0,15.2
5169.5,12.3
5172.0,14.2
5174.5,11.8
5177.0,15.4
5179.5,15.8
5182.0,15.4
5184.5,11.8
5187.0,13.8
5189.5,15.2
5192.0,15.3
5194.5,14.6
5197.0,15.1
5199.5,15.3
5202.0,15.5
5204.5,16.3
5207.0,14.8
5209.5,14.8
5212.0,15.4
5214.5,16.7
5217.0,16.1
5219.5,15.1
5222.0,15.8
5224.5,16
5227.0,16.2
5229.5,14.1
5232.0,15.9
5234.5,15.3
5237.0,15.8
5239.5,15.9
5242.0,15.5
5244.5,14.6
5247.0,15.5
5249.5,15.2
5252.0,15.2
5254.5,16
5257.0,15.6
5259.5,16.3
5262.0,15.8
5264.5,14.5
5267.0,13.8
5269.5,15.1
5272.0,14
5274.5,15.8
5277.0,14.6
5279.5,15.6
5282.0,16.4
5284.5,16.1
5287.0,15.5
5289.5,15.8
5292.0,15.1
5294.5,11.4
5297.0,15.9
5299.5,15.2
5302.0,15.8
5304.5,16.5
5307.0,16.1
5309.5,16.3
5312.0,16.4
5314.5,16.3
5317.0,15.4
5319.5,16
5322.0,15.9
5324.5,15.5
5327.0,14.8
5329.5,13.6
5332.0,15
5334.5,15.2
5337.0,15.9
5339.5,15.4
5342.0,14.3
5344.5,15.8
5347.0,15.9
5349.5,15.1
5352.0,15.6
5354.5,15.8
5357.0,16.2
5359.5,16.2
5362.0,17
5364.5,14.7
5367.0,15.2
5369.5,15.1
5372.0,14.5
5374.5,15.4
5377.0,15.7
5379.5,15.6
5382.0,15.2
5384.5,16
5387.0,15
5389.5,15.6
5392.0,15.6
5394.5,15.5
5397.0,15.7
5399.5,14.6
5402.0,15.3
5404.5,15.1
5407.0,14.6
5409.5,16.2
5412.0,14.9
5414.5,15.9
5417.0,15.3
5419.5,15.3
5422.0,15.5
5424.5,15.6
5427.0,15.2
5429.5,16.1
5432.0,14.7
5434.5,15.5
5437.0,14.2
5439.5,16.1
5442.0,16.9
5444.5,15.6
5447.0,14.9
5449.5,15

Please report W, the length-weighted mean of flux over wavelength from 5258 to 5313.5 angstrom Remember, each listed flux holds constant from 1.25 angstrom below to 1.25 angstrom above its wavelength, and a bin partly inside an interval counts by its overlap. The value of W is 15.4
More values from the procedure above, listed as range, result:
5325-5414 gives 15.4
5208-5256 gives 15.5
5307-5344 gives 15.5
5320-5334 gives 15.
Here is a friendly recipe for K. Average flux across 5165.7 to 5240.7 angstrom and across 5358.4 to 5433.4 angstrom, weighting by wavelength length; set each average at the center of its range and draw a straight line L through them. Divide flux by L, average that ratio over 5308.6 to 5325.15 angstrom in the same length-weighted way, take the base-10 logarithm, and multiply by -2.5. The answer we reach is -0.051 mag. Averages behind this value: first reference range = 15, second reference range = 15.4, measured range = 16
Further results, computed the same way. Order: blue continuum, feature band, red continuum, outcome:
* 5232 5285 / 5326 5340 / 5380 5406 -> 0.03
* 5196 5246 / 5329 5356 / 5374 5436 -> 0.01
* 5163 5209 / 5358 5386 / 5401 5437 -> -0.02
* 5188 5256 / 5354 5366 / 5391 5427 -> -0.04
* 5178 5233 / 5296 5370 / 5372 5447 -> -0.02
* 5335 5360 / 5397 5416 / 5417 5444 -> 0.02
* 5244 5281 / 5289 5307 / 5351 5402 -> 0.01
